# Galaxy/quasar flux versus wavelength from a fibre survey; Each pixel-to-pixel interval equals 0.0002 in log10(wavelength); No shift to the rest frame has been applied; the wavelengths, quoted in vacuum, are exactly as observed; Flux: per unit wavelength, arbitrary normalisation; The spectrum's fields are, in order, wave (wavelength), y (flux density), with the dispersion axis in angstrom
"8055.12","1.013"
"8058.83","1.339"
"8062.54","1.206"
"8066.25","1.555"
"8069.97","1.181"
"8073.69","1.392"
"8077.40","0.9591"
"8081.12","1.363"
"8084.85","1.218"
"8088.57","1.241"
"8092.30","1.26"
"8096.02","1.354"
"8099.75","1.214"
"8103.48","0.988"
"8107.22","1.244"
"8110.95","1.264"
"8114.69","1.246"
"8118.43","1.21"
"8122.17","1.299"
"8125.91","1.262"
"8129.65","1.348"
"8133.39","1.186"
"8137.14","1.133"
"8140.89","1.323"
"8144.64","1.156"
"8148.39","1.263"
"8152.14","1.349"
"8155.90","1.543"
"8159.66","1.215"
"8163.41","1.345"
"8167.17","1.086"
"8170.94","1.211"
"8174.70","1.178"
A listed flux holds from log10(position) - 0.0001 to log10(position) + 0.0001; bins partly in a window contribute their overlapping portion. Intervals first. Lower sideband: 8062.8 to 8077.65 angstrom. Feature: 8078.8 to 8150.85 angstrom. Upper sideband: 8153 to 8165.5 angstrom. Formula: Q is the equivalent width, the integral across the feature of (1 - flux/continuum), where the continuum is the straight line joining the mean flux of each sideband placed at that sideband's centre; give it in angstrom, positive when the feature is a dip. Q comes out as 4.90 angstrom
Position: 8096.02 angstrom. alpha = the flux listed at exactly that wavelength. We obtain 1.354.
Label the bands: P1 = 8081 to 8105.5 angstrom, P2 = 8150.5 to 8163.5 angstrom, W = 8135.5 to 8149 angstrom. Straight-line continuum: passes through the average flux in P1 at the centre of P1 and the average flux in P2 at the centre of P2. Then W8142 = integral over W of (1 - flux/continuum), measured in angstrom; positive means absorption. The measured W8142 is 1.2 angstrom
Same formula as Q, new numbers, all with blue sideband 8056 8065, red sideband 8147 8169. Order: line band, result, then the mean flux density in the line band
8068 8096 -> 0.7 angstrom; 1.24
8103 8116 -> 0.8 angstrom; 1.2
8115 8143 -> 0.9 angstrom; 1.25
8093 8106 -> 0.9 angstrom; 1.19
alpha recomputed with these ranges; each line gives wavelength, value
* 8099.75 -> 1.214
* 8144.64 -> 1.156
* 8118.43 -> 1.21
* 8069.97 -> 1.181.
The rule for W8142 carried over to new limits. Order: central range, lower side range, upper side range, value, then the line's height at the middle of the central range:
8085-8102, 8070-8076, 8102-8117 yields -0.26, 1.24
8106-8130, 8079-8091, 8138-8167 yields 0.31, 1.28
